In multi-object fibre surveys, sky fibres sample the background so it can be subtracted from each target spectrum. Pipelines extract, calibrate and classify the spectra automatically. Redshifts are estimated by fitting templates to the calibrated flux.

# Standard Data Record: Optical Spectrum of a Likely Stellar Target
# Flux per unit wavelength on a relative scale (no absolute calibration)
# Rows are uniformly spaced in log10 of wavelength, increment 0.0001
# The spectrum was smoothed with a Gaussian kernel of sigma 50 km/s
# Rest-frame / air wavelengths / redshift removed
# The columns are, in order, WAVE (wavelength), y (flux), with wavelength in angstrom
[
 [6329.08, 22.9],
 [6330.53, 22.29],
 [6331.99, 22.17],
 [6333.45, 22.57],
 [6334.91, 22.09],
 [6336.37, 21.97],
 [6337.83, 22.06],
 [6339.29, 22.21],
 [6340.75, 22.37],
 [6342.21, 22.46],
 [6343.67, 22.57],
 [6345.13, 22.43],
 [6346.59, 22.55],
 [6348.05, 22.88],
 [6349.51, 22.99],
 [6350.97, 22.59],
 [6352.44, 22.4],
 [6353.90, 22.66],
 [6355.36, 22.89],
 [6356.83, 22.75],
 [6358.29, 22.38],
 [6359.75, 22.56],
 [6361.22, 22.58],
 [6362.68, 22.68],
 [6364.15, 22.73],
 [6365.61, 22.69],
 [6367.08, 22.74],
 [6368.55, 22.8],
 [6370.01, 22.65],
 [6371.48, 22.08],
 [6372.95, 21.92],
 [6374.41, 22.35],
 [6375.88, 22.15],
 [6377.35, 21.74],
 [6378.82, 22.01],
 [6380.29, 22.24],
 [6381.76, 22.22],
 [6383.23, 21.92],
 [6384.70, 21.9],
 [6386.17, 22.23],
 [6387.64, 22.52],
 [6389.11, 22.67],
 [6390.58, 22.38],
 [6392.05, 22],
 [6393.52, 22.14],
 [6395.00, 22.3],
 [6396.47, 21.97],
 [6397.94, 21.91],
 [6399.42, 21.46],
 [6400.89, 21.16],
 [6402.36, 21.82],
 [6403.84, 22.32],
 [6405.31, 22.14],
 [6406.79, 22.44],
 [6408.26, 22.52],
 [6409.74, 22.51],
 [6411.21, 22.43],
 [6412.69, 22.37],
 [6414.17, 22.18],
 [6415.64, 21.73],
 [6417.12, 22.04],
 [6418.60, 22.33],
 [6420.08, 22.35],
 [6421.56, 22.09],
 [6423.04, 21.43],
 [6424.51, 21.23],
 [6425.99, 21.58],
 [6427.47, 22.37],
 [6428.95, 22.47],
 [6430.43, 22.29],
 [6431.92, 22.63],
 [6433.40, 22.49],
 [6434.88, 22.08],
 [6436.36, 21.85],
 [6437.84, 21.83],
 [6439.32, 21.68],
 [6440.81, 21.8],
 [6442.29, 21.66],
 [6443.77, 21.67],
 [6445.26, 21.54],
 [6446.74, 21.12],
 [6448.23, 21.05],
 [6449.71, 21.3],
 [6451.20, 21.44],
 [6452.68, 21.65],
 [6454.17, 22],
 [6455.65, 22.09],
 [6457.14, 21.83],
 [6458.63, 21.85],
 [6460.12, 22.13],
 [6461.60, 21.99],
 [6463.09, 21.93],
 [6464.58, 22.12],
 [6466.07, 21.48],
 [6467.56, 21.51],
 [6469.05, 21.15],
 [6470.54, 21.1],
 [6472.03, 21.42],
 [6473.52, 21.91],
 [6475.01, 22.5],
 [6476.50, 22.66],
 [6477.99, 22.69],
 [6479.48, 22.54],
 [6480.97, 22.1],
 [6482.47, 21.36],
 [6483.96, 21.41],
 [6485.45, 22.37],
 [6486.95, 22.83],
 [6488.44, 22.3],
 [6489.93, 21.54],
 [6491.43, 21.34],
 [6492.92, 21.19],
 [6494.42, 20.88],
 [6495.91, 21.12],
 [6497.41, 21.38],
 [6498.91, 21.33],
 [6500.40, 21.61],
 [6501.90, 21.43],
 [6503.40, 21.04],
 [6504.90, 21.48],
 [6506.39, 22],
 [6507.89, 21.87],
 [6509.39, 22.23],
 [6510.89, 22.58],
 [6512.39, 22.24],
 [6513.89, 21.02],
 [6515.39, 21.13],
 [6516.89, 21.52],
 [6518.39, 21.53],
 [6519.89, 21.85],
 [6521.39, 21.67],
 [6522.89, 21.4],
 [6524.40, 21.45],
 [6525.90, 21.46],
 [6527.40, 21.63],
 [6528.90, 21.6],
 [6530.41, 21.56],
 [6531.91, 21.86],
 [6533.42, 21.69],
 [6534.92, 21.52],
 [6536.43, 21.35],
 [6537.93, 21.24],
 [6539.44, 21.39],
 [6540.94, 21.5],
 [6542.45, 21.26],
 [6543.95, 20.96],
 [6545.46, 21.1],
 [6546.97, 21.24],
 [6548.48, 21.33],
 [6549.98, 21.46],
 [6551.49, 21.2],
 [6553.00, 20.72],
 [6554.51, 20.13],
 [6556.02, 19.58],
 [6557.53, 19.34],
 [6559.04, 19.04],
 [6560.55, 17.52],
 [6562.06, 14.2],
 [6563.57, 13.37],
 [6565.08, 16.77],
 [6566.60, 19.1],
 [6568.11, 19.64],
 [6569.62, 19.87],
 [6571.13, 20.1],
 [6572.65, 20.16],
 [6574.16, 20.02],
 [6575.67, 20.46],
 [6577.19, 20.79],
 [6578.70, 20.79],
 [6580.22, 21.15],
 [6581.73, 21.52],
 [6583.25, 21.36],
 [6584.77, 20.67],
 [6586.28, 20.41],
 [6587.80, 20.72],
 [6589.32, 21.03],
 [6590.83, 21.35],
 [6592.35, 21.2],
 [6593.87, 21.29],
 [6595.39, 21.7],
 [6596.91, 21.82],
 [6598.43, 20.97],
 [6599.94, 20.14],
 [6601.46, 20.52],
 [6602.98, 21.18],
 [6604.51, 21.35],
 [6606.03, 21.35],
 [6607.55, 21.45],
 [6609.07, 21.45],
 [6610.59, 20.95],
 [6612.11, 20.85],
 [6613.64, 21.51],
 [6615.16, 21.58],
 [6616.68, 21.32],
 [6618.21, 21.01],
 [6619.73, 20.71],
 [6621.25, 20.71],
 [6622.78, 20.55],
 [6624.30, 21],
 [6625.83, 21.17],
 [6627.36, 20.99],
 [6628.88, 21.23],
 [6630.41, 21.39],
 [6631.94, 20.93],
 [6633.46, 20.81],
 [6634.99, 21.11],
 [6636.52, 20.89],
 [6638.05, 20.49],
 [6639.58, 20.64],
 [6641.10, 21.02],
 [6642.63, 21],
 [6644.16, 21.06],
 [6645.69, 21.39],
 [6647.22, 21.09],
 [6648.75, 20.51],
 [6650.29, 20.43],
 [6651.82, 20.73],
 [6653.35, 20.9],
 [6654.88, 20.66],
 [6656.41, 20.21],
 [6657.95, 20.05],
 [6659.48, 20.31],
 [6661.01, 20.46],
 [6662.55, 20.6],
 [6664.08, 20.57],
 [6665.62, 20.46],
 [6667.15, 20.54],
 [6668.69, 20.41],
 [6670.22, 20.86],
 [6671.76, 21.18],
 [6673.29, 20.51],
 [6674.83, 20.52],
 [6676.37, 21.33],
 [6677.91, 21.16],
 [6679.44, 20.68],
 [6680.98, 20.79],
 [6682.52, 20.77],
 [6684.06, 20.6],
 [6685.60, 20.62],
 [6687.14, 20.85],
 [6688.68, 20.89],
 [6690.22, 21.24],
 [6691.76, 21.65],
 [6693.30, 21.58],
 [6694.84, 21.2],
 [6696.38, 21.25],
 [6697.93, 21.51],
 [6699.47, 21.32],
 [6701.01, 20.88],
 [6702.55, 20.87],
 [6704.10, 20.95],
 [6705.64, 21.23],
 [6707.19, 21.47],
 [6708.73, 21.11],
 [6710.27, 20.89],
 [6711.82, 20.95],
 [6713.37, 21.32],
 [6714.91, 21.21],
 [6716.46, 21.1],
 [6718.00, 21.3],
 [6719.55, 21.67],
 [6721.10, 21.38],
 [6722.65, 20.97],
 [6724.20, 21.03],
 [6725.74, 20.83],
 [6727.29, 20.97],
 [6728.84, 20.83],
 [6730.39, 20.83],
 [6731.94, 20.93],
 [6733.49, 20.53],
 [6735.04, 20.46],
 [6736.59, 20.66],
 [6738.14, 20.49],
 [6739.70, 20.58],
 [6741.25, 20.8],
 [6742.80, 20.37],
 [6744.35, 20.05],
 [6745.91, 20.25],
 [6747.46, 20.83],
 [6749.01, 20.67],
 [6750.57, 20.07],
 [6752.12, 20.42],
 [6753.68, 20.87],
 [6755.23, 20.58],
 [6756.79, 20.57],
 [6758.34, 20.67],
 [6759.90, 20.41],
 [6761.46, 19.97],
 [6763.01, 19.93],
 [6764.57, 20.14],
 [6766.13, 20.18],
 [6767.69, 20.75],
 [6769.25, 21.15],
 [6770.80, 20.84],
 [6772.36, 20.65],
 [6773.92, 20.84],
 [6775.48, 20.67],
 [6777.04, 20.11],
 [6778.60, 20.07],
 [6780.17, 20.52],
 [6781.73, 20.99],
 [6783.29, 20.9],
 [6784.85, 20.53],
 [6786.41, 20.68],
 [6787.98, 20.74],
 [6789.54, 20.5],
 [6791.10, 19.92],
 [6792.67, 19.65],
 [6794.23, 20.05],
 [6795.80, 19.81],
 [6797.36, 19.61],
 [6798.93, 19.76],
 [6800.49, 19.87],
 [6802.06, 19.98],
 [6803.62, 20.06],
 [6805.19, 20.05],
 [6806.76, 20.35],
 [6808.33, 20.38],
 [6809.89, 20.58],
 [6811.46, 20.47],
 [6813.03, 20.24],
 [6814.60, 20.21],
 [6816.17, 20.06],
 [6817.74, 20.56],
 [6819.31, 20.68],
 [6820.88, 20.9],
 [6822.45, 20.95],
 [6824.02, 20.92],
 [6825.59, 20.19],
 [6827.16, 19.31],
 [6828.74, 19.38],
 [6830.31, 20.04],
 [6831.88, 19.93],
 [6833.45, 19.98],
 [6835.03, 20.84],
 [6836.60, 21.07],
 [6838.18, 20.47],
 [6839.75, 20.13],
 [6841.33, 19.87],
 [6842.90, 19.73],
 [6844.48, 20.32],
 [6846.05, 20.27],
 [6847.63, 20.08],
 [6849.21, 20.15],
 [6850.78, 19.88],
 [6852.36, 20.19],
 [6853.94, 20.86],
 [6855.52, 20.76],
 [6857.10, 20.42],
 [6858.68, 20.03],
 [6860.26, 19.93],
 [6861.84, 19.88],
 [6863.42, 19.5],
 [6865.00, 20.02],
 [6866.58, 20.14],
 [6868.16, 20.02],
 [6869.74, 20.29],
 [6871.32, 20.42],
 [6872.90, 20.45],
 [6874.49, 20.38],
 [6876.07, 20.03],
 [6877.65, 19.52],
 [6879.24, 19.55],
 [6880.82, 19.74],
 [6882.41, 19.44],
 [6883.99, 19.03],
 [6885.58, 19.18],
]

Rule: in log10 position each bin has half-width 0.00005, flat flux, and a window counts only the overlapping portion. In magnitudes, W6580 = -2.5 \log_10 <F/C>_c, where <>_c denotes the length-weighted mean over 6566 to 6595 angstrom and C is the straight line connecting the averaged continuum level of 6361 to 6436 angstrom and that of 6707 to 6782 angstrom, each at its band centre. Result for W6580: 0.04 mag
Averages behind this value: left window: 22.2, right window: 20.7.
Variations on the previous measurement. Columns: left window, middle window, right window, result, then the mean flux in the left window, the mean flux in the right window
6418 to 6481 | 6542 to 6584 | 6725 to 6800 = 0.08 mag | 21.9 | 20.5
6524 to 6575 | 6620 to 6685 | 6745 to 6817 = -0.03 mag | 20.2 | 20.4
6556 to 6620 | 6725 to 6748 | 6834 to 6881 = -0.02 mag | 20.3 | 20.2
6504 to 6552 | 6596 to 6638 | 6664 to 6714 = 0.01 mag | 21.5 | 21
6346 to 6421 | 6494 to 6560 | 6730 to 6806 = 0.02 mag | 22.3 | 20.4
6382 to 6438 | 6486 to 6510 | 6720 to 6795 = 0.01 mag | 22.1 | 20.6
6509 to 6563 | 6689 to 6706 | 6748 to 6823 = -0.03 mag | 20.9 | 20.4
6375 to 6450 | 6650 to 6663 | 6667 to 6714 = 0.03 mag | 22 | 21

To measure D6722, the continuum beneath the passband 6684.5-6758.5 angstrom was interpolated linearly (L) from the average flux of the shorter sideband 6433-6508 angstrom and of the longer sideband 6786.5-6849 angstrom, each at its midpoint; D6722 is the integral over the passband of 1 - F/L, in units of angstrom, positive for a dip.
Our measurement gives -1.0 angstrom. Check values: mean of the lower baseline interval 21.7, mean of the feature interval 20.9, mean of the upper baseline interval 20.2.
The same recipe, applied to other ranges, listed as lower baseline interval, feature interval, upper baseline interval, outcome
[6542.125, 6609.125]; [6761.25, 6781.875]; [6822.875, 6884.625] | -0.35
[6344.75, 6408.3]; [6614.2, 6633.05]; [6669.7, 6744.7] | 0.23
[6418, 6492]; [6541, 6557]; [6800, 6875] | 0.43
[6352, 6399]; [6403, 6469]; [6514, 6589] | -0.71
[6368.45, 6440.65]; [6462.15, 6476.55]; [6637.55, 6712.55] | 0.05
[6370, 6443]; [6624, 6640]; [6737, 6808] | 0.04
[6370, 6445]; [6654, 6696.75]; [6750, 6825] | 0.22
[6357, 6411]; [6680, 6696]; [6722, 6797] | -0.13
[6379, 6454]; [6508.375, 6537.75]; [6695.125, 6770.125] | -0.07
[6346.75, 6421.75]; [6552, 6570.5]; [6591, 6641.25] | 2.63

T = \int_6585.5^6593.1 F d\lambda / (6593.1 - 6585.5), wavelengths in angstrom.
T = 21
